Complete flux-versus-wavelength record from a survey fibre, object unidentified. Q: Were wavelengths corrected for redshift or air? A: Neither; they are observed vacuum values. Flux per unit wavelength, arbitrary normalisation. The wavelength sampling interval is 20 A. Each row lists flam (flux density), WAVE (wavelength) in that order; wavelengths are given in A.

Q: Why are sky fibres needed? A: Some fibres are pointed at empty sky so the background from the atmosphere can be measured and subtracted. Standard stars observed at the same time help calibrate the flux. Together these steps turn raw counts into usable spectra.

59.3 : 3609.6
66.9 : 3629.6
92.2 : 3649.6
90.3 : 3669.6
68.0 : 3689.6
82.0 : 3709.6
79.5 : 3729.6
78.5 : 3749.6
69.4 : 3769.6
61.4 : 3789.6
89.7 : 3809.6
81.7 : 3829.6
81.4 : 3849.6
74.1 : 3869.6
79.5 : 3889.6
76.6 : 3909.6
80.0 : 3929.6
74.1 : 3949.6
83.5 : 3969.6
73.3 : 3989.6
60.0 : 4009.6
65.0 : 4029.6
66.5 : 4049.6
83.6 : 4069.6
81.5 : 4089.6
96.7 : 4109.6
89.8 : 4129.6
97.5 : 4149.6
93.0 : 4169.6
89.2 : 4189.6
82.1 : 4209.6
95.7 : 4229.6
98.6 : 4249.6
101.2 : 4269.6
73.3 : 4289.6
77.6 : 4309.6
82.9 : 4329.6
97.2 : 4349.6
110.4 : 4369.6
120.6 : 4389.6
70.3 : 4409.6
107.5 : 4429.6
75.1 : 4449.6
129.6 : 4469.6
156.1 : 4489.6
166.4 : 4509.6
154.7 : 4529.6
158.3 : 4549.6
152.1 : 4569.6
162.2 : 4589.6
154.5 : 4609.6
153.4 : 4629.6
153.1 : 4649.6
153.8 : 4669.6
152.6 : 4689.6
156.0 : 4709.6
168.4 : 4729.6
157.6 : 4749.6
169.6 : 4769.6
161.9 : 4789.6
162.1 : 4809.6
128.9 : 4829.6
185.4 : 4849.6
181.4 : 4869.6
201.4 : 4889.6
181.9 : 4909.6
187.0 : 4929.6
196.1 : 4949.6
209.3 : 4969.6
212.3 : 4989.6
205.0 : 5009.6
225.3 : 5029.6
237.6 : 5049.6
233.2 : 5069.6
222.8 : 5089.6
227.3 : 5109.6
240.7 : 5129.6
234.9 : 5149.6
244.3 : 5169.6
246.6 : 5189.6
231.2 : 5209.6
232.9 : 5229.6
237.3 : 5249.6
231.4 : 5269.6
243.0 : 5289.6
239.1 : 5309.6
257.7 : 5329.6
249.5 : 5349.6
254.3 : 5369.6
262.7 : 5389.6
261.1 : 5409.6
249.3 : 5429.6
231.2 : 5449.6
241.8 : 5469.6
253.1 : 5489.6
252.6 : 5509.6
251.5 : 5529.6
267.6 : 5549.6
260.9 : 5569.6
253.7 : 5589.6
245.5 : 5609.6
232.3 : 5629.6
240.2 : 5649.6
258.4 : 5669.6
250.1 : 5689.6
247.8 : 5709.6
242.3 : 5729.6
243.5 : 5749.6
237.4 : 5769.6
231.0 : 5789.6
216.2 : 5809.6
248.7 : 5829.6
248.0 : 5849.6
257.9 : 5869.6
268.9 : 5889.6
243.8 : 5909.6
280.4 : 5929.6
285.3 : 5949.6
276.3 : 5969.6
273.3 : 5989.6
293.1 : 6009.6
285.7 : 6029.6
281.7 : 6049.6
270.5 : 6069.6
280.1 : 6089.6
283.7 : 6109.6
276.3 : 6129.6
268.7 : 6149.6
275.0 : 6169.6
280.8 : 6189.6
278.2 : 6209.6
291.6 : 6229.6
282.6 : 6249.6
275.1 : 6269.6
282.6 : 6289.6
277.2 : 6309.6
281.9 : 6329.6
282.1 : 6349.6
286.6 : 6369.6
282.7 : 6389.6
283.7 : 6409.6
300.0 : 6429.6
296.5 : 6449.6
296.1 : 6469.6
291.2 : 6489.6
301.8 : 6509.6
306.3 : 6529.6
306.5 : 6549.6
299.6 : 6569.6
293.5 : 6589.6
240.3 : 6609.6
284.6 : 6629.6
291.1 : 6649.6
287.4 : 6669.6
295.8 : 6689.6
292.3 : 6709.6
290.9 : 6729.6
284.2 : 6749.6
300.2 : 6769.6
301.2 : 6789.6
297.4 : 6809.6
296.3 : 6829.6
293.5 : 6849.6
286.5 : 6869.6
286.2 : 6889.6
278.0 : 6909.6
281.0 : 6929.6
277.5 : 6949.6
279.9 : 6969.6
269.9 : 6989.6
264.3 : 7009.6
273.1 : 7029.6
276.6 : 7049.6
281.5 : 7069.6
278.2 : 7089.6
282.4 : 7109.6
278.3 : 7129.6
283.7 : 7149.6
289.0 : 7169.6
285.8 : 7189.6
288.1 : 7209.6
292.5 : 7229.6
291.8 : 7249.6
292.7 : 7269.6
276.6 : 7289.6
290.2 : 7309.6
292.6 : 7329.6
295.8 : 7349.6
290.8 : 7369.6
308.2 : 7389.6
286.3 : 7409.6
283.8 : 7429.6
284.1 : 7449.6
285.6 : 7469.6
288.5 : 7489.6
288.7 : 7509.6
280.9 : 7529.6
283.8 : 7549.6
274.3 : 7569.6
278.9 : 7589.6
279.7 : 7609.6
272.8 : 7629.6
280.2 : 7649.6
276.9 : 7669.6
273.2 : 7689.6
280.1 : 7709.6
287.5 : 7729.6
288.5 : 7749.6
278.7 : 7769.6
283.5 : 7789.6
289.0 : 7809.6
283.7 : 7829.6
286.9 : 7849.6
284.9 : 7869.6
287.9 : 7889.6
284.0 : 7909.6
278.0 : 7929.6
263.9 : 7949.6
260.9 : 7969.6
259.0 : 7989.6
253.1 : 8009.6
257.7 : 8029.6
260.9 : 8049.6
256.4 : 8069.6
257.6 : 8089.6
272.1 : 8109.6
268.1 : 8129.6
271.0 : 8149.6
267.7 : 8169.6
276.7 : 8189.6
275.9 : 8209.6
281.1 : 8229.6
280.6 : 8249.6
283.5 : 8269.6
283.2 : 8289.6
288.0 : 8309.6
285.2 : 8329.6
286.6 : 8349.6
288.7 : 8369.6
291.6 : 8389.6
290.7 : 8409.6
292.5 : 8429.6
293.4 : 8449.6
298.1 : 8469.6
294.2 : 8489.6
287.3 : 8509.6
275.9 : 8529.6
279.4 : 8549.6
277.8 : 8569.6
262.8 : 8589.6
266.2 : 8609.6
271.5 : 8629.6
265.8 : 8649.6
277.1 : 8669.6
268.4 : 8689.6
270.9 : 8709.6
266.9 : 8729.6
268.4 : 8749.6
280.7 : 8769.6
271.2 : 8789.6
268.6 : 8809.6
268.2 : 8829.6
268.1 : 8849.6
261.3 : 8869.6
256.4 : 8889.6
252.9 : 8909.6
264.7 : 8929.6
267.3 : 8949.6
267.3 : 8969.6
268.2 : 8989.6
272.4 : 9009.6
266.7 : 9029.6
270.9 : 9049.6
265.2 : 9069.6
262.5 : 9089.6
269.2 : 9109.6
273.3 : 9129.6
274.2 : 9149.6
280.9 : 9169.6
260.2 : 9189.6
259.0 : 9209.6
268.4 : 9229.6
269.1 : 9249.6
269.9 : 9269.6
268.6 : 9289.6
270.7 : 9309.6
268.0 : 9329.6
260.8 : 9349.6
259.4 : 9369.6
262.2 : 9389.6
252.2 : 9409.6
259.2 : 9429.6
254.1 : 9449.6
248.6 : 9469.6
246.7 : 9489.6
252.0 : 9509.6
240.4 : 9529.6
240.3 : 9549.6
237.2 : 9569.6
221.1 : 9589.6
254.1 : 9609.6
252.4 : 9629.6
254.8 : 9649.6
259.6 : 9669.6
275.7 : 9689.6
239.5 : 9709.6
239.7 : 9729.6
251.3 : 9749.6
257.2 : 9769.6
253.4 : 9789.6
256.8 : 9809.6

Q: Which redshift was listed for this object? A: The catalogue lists 0.12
